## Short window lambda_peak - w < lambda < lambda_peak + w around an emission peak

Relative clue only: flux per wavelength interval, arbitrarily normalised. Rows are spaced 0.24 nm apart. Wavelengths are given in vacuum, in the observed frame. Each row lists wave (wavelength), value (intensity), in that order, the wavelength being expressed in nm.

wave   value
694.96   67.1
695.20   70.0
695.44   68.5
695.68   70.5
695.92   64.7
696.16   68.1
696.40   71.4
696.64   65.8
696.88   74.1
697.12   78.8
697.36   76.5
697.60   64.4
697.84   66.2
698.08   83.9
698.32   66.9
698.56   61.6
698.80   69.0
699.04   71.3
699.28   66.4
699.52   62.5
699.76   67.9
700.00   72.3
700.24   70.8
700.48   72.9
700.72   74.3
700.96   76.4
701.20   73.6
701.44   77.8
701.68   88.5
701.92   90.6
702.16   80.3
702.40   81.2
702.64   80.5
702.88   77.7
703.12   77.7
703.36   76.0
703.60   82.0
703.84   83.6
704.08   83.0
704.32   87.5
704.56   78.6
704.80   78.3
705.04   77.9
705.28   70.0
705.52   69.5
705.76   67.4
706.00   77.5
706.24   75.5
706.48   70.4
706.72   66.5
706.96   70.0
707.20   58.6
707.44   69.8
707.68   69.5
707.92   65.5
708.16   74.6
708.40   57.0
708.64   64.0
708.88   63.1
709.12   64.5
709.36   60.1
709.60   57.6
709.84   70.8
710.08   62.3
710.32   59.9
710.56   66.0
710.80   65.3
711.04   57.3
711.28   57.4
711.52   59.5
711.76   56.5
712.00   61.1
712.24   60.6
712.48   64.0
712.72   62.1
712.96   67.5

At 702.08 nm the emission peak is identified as C III]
